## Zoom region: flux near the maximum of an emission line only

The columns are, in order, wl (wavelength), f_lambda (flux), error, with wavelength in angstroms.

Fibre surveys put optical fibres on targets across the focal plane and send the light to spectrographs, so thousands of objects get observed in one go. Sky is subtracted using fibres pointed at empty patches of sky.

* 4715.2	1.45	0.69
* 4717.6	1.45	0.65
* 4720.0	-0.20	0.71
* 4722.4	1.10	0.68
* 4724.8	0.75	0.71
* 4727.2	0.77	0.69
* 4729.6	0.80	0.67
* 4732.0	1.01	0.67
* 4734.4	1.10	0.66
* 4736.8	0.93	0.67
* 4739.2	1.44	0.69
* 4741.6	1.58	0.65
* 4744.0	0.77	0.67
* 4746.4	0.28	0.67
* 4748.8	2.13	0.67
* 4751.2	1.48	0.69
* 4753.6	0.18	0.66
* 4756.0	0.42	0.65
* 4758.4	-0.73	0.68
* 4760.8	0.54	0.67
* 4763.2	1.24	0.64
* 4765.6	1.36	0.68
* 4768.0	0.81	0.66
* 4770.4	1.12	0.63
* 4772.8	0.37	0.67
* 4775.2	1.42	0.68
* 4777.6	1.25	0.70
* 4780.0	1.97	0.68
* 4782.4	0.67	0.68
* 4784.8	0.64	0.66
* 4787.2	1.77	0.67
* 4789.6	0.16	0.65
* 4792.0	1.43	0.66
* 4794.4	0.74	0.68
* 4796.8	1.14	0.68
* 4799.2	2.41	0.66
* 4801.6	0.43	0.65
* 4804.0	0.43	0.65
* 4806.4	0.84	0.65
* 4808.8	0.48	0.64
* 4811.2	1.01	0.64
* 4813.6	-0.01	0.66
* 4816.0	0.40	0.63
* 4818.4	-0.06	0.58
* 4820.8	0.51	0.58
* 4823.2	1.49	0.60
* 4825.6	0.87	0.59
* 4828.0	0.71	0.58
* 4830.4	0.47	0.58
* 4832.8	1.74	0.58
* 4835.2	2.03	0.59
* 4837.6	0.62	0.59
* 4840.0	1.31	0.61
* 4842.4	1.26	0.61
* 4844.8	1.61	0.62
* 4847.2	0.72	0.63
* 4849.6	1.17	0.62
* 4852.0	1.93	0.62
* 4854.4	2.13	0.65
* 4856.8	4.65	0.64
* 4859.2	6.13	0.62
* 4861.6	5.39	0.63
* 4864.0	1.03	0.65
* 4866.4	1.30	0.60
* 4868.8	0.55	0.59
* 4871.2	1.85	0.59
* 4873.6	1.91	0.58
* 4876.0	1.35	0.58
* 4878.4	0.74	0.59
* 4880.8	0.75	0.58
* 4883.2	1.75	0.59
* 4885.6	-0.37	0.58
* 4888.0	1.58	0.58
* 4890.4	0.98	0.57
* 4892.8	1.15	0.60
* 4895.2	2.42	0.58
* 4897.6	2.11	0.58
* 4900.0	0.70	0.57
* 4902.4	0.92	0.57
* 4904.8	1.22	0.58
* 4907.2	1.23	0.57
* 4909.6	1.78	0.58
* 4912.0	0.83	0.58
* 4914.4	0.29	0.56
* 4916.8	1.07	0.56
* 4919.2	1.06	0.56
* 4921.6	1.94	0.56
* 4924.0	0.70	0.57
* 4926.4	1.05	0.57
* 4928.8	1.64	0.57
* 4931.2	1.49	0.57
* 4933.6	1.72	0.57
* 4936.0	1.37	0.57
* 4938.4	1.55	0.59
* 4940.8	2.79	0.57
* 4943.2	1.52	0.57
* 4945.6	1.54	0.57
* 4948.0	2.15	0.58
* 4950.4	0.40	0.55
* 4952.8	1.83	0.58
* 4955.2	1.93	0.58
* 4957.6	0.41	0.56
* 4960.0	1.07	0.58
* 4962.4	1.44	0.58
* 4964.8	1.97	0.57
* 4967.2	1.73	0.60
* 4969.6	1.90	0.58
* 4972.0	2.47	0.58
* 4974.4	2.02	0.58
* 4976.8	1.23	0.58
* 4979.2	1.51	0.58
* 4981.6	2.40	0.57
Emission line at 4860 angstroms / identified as [O II]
